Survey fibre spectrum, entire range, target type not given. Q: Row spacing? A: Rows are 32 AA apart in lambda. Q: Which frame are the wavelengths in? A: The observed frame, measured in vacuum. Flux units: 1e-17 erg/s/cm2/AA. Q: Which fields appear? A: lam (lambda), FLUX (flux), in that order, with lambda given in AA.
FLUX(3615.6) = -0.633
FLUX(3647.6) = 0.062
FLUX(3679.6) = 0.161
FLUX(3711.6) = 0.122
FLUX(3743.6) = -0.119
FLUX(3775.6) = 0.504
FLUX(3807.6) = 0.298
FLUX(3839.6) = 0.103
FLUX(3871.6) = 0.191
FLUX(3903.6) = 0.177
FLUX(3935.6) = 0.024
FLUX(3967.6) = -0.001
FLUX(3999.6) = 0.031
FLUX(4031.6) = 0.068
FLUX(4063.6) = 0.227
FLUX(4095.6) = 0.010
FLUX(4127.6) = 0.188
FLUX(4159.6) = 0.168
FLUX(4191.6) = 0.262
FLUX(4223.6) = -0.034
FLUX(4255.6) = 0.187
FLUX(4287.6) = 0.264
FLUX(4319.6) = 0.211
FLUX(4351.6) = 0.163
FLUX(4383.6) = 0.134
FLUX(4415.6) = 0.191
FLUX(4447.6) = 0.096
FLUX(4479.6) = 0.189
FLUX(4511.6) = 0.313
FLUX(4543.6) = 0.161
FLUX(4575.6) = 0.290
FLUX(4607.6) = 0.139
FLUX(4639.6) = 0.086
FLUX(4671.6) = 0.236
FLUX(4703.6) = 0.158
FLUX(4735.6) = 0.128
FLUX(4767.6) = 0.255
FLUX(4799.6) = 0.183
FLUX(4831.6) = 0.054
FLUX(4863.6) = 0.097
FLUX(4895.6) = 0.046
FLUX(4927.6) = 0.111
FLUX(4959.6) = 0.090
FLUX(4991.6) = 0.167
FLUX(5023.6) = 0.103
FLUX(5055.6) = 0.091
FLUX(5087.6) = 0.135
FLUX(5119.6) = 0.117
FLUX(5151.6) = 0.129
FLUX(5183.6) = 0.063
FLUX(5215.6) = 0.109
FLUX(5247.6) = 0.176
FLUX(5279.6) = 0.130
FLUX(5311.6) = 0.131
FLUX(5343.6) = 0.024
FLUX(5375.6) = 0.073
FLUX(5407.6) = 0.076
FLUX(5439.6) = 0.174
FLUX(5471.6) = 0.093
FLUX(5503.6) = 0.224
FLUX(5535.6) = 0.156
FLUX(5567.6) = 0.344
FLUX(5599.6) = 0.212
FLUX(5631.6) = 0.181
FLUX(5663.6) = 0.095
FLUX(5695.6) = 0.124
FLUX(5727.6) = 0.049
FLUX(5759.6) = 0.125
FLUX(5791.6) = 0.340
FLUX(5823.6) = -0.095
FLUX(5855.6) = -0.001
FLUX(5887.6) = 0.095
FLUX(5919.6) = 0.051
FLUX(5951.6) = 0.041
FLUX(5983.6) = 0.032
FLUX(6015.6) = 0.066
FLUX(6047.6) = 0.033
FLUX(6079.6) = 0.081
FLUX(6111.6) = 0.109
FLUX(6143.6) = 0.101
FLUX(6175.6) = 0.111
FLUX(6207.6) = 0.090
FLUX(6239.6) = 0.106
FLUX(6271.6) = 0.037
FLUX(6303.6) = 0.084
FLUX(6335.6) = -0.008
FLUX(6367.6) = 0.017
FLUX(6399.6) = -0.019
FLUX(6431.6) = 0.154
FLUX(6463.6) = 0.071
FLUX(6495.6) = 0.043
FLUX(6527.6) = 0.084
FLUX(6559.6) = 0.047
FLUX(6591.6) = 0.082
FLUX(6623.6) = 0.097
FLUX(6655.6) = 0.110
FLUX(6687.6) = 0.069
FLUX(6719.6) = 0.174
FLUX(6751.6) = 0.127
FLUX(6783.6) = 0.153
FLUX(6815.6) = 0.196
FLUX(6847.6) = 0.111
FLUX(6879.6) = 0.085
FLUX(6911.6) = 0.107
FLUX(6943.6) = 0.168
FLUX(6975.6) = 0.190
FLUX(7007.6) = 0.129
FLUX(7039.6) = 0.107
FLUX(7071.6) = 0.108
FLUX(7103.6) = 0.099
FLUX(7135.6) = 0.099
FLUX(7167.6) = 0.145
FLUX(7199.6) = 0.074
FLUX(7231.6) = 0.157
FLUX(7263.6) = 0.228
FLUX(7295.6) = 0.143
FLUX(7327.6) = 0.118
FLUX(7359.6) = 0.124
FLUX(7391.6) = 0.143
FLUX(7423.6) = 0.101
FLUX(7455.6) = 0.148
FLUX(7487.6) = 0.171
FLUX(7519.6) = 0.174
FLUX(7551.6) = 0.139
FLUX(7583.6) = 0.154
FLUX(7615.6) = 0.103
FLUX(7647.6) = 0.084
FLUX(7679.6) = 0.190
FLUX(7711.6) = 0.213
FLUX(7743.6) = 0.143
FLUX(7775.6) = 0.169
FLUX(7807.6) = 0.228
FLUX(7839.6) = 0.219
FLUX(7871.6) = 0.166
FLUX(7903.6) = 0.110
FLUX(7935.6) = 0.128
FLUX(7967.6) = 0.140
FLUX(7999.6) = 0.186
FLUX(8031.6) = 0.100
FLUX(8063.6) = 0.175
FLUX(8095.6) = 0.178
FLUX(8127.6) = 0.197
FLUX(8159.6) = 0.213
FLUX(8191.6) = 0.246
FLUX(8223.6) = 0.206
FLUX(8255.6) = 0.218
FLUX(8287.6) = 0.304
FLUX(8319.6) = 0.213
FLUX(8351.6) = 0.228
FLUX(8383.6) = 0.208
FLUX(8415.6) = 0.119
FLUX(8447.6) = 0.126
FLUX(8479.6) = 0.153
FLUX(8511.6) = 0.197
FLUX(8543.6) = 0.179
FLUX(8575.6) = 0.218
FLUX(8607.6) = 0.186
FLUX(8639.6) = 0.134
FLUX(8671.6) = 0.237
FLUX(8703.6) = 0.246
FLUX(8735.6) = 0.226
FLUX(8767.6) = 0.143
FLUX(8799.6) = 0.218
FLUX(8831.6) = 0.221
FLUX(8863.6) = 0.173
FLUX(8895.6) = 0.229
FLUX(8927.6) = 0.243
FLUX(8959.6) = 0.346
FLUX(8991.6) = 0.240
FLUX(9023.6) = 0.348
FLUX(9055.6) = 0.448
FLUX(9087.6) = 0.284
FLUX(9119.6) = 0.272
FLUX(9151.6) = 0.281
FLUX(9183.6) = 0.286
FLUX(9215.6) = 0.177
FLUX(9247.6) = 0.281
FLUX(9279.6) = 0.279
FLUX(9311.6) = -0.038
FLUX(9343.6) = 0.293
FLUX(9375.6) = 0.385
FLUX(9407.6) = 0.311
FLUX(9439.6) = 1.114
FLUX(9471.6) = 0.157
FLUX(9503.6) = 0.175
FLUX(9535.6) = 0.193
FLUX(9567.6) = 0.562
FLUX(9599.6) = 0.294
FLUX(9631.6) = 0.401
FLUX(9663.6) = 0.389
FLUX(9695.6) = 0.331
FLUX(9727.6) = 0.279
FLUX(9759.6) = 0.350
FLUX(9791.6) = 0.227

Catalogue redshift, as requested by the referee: 1.425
